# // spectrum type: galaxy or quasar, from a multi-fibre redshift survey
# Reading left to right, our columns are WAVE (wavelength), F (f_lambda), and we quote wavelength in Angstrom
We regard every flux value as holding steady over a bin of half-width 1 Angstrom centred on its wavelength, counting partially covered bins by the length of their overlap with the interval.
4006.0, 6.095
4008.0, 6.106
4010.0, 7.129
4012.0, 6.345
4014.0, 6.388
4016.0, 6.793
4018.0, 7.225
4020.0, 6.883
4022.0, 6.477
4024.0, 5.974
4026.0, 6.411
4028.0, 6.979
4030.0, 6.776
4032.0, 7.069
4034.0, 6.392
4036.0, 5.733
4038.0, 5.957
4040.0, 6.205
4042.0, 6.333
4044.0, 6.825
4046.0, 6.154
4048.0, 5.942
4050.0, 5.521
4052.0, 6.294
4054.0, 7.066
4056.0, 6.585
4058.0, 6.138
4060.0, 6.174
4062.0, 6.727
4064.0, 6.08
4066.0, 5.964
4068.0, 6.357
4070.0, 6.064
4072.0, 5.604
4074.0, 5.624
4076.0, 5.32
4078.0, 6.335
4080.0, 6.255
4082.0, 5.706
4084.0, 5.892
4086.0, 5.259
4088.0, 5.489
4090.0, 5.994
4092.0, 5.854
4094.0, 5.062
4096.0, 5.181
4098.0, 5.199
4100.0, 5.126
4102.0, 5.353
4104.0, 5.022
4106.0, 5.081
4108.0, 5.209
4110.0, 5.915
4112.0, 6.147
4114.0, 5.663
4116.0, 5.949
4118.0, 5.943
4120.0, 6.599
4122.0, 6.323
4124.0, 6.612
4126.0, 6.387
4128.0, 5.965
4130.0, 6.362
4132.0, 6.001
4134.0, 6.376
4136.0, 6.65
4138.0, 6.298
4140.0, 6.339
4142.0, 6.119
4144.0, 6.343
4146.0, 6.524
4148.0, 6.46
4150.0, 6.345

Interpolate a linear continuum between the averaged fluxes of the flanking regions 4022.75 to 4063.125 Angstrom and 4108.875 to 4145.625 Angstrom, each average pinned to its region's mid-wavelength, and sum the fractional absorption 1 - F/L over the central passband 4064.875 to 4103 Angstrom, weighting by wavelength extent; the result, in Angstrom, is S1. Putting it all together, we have 3.8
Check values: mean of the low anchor 6.36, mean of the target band 5.67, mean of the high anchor 6.22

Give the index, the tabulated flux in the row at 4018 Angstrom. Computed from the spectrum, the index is 7.225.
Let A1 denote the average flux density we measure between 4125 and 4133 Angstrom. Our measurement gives 6.18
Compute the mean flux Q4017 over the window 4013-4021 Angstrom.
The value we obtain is 6.82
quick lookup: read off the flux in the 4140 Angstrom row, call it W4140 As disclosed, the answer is 6.339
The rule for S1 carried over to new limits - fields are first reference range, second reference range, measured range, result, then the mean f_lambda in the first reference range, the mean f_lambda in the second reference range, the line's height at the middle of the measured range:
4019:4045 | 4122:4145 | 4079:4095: 1.7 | 6.46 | 6.31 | 6.38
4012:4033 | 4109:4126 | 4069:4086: 1.5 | 6.68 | 6.16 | 6.38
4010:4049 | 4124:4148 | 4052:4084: 1.5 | 6.48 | 6.33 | 6.43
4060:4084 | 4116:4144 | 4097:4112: 2.0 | 6.01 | 6.29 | 6.17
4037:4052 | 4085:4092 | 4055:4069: -0.8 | 6.14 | 5.62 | 5.94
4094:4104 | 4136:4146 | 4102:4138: -1.5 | 5.18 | 6.34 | 5.76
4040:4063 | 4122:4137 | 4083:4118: 4.6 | 6.34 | 6.34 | 6.34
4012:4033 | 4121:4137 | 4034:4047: 0.8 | 6.68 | 6.33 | 6.62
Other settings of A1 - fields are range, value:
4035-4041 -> 5.96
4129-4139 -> 6.34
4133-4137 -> 6.51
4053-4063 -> 6.54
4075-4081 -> 5.97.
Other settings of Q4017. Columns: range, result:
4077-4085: 6.05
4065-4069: 6.16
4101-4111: 5.32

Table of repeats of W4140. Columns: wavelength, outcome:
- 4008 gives 6.106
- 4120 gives 6.599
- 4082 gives 5.706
